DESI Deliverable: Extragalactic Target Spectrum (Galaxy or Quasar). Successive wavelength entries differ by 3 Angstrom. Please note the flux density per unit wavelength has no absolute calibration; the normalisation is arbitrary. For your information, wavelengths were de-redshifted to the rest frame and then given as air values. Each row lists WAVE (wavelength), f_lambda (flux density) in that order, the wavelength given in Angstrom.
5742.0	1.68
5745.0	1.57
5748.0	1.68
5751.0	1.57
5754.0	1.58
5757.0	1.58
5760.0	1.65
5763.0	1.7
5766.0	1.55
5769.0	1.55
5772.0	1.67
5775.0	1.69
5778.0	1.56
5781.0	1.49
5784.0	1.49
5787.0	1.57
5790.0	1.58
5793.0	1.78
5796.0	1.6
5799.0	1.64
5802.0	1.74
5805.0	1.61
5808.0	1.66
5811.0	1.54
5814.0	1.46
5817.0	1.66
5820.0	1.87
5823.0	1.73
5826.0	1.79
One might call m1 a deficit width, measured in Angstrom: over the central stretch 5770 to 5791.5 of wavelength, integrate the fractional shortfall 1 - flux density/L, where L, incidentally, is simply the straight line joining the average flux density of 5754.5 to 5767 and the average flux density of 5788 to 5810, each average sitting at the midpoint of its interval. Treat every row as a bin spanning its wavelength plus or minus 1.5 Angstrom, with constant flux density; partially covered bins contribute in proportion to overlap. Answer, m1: 0.8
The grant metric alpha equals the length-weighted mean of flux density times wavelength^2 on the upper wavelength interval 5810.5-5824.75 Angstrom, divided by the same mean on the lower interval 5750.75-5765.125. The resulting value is 1.0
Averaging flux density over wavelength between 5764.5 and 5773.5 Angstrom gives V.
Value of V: 1.59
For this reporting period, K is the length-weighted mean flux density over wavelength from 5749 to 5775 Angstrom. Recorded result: 1.61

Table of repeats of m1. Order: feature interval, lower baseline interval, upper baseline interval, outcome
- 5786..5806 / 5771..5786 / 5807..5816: -1.08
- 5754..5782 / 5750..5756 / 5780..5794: -0.50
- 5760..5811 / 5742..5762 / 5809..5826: 0.72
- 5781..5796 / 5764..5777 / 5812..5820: 0.22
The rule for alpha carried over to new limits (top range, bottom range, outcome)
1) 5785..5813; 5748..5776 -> 1.02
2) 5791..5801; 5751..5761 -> 1.06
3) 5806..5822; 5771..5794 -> 1.04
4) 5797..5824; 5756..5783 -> 1.05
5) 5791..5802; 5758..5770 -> 1.05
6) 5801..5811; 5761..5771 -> 1.04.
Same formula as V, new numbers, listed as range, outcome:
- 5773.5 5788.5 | 1.56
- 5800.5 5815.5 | 1.6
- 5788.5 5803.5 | 1.67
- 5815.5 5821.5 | 1.76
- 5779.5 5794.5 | 1.58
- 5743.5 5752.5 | 1.61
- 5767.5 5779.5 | 1.62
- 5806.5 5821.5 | 1.64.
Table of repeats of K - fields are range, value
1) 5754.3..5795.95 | 1.6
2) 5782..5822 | 1.63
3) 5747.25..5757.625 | 1.6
